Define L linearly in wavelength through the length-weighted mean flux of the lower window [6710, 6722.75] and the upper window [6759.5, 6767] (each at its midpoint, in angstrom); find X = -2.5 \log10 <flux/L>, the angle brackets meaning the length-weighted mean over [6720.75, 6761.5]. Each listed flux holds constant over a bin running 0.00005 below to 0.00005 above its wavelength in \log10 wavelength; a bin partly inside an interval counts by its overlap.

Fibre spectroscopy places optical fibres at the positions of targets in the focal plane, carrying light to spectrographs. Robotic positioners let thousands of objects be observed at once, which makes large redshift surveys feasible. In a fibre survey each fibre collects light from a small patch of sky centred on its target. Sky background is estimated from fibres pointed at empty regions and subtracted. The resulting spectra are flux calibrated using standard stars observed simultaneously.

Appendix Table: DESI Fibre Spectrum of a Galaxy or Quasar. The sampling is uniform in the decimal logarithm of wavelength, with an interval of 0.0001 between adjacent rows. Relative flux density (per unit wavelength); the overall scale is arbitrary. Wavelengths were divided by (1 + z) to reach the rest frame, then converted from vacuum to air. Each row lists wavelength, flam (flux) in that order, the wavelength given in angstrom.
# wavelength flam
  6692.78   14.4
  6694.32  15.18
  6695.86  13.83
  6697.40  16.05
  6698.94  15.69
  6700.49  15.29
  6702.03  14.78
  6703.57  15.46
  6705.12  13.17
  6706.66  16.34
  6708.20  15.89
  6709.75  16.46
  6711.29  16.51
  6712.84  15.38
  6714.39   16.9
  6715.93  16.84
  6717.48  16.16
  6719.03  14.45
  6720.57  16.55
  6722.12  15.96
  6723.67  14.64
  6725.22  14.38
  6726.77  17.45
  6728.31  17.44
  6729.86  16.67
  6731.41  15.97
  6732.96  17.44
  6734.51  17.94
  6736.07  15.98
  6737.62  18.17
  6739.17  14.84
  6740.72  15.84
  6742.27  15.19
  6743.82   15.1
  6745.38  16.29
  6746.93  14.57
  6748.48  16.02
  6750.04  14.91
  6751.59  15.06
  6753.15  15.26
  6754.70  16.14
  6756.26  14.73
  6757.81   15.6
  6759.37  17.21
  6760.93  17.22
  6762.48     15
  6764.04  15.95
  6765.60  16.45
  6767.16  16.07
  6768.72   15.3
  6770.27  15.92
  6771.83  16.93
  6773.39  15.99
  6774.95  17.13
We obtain 0.01 mag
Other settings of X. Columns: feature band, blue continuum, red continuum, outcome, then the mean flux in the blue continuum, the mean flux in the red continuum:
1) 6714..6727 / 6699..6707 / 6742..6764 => -0.04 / 15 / 15.6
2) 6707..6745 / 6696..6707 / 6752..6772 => -0.05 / 15.1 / 15.9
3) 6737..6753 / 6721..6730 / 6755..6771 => 0.03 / 16.1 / 16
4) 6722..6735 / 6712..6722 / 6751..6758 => -0.04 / 16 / 15.3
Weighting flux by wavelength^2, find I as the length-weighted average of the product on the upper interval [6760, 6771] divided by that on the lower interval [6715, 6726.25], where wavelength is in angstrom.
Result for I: 1.04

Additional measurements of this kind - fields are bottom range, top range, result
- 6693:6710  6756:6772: 1.07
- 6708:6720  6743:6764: 0.98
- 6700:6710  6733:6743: 1.08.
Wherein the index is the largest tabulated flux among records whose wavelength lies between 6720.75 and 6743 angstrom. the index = 18.17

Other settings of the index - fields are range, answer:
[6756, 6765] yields 17.22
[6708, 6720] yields 16.9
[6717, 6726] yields 16.55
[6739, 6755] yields 16.29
